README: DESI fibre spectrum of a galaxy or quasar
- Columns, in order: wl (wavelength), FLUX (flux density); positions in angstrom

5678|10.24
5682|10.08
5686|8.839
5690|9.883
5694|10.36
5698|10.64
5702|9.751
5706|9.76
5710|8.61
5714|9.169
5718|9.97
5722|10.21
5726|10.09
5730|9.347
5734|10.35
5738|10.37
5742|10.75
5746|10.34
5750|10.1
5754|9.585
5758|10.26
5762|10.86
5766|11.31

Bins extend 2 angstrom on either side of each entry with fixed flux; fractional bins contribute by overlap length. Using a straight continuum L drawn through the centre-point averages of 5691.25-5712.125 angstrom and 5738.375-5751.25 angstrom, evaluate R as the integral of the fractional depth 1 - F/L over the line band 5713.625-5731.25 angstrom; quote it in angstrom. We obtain 0.5 angstrom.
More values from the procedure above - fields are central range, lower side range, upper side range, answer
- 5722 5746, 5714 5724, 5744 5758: -0.5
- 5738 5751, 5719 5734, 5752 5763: -0.4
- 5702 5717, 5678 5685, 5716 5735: 1.0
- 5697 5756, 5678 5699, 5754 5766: 1.9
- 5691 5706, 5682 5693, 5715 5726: -0.7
